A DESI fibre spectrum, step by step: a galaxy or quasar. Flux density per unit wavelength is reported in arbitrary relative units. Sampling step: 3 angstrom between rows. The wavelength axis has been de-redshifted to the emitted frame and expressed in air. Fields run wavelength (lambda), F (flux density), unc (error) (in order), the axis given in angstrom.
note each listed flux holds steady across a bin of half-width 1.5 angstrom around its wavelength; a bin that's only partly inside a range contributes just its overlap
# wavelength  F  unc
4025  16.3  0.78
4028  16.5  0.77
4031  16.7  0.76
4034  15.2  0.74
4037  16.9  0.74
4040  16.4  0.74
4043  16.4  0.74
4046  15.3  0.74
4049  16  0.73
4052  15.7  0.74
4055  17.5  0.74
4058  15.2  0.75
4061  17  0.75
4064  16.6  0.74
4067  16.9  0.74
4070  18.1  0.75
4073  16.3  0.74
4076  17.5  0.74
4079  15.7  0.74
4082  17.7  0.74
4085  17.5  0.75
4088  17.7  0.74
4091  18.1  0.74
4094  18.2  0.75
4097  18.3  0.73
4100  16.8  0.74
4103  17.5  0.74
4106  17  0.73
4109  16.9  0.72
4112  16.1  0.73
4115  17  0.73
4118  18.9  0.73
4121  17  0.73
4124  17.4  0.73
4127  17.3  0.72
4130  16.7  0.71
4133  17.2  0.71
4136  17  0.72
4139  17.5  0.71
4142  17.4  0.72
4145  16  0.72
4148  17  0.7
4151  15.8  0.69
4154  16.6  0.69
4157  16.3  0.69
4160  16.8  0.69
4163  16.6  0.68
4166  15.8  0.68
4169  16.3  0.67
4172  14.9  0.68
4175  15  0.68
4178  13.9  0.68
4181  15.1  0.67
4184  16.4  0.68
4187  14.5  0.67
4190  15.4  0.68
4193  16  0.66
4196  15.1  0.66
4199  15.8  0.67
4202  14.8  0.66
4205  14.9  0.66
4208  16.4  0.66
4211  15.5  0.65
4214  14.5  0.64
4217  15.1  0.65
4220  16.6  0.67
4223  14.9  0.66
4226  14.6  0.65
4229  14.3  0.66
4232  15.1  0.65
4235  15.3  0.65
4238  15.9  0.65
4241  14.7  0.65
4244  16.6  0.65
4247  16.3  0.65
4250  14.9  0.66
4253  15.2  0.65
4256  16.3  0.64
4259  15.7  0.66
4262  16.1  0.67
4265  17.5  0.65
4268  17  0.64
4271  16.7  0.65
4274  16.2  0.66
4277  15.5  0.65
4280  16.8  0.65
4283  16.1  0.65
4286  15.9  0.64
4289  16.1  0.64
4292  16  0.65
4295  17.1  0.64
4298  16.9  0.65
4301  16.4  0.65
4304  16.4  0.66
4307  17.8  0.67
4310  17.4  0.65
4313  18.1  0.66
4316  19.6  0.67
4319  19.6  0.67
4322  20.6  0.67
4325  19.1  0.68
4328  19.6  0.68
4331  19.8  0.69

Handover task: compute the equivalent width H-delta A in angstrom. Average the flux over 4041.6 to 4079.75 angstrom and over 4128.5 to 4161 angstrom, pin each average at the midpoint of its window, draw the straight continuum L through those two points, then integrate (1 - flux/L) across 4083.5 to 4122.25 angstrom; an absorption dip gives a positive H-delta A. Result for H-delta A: -2.0 angstrom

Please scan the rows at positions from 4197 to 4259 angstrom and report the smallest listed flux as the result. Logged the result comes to 14.3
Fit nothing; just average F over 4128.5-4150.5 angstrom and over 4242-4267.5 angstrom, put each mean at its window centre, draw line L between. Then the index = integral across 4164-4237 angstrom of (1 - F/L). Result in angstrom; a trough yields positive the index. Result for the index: 5.3 angstrom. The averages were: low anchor 16.9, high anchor 16.1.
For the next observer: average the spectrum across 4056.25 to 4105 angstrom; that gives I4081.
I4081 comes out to 17.2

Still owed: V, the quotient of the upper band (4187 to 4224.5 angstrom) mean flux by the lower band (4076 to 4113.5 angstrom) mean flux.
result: 0.9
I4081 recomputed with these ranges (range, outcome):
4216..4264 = 15.5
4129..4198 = 16.1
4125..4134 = 17.1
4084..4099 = 17.9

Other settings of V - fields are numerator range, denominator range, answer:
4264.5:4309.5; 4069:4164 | 0.97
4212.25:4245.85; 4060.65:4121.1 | 0.88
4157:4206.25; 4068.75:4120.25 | 0.89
